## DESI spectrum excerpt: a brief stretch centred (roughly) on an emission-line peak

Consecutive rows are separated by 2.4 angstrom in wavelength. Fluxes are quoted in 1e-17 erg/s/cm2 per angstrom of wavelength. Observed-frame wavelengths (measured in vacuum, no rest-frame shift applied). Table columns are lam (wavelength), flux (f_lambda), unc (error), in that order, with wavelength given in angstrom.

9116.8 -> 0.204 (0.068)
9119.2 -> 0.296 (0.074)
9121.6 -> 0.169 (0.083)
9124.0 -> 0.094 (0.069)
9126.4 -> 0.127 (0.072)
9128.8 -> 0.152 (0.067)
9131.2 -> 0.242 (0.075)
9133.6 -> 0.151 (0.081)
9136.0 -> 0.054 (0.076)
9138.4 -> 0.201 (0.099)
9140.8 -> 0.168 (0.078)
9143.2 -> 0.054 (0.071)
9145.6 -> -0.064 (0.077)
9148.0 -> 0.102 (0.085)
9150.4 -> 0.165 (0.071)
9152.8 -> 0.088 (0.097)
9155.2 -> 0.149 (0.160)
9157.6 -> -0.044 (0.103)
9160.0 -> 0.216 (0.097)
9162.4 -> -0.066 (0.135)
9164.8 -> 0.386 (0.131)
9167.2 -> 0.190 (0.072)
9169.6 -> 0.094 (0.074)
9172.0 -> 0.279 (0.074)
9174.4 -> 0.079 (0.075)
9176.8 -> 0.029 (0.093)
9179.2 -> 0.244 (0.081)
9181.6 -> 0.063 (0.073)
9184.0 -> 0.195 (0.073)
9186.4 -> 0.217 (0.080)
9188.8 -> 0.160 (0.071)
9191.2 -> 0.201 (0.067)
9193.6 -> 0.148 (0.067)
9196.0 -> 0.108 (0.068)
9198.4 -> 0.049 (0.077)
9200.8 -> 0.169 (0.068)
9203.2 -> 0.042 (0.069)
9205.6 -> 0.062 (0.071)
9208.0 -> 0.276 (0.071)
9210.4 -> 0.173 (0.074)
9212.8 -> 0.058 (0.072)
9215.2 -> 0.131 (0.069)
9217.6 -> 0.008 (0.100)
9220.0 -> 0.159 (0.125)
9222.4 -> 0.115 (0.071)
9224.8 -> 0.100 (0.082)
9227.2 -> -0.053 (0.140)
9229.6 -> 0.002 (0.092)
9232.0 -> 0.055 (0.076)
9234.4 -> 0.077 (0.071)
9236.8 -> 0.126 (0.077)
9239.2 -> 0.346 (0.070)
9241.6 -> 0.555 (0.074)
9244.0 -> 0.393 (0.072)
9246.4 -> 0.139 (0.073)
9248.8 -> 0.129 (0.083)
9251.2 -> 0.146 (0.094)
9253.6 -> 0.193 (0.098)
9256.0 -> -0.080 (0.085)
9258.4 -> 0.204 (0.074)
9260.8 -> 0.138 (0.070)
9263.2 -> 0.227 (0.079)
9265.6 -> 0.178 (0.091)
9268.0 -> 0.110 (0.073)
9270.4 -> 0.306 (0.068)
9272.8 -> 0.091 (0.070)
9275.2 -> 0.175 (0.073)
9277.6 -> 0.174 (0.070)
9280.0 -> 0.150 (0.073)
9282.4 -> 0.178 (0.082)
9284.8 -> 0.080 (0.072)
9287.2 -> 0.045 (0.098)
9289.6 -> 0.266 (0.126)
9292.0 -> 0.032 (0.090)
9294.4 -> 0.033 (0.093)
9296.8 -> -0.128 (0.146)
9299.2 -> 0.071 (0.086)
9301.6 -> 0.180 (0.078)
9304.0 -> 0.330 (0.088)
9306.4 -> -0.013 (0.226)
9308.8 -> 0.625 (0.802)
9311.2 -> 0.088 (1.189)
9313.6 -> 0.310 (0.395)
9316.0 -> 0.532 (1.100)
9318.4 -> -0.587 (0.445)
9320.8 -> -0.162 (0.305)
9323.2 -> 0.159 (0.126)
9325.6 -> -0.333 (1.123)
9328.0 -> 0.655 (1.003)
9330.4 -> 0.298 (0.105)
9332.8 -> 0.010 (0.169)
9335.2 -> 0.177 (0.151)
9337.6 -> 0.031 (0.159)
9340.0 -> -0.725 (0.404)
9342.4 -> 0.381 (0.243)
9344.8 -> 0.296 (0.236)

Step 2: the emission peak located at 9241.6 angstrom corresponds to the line Hgamma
